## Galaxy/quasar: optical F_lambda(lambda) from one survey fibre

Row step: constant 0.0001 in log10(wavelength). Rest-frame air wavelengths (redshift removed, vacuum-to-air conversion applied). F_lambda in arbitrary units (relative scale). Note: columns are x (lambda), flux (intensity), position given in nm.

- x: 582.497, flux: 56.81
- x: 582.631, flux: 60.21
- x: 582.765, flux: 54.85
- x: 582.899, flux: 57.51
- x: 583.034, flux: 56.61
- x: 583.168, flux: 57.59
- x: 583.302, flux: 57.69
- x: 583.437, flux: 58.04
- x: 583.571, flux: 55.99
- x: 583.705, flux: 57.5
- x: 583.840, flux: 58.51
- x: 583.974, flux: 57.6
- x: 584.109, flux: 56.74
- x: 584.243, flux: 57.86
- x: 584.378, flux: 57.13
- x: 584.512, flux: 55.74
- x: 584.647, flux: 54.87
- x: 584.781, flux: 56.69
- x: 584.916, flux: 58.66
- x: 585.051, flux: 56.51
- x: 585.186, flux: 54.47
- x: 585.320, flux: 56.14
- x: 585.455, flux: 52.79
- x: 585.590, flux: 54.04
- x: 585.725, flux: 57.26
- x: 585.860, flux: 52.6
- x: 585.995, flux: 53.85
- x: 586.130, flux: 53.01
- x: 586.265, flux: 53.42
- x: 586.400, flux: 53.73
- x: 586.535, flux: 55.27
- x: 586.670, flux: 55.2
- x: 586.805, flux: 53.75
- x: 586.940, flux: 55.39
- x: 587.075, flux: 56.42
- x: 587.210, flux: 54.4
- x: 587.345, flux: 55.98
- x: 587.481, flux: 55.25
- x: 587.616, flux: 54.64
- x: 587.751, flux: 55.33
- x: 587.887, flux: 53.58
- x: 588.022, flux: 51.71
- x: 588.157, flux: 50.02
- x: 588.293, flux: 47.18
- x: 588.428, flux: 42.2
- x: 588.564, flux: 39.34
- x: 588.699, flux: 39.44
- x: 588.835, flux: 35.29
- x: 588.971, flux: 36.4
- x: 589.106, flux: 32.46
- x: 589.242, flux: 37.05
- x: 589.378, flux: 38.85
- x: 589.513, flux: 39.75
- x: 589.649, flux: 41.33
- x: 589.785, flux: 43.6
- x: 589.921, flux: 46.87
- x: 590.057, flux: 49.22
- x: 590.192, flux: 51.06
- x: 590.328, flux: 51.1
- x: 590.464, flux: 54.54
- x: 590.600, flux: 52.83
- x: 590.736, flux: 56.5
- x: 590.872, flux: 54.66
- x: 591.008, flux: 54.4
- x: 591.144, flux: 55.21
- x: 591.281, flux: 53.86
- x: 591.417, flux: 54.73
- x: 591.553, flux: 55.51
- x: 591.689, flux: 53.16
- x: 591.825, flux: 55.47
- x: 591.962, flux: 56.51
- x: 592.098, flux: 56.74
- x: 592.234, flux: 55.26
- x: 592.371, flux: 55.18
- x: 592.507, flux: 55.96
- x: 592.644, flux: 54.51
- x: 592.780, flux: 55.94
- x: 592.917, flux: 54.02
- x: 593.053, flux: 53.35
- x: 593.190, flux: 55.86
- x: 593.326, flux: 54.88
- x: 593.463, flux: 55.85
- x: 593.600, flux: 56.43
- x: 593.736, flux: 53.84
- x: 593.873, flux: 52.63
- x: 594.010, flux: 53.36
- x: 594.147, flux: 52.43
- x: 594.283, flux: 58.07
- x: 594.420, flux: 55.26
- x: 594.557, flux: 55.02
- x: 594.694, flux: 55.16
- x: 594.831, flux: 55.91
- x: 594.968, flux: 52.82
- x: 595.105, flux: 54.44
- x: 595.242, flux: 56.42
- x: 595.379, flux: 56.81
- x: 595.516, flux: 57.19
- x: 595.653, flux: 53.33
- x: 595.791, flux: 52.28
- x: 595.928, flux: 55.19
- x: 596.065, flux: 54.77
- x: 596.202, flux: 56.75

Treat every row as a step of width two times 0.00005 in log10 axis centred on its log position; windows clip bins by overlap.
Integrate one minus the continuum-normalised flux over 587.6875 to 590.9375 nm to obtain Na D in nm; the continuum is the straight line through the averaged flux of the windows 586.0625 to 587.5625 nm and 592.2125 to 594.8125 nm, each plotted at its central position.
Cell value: 0.53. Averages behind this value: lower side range 54.7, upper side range 54.9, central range 45.8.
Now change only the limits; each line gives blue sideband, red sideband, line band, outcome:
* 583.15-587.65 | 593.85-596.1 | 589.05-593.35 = 0.30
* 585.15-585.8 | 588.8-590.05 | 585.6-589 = -0.22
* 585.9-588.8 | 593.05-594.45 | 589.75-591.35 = 0.03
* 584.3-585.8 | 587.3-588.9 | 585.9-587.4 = -0.08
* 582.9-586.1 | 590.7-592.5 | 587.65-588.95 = 0.23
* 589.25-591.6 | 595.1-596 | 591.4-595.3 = -0.16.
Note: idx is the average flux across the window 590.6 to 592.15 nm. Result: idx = 55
